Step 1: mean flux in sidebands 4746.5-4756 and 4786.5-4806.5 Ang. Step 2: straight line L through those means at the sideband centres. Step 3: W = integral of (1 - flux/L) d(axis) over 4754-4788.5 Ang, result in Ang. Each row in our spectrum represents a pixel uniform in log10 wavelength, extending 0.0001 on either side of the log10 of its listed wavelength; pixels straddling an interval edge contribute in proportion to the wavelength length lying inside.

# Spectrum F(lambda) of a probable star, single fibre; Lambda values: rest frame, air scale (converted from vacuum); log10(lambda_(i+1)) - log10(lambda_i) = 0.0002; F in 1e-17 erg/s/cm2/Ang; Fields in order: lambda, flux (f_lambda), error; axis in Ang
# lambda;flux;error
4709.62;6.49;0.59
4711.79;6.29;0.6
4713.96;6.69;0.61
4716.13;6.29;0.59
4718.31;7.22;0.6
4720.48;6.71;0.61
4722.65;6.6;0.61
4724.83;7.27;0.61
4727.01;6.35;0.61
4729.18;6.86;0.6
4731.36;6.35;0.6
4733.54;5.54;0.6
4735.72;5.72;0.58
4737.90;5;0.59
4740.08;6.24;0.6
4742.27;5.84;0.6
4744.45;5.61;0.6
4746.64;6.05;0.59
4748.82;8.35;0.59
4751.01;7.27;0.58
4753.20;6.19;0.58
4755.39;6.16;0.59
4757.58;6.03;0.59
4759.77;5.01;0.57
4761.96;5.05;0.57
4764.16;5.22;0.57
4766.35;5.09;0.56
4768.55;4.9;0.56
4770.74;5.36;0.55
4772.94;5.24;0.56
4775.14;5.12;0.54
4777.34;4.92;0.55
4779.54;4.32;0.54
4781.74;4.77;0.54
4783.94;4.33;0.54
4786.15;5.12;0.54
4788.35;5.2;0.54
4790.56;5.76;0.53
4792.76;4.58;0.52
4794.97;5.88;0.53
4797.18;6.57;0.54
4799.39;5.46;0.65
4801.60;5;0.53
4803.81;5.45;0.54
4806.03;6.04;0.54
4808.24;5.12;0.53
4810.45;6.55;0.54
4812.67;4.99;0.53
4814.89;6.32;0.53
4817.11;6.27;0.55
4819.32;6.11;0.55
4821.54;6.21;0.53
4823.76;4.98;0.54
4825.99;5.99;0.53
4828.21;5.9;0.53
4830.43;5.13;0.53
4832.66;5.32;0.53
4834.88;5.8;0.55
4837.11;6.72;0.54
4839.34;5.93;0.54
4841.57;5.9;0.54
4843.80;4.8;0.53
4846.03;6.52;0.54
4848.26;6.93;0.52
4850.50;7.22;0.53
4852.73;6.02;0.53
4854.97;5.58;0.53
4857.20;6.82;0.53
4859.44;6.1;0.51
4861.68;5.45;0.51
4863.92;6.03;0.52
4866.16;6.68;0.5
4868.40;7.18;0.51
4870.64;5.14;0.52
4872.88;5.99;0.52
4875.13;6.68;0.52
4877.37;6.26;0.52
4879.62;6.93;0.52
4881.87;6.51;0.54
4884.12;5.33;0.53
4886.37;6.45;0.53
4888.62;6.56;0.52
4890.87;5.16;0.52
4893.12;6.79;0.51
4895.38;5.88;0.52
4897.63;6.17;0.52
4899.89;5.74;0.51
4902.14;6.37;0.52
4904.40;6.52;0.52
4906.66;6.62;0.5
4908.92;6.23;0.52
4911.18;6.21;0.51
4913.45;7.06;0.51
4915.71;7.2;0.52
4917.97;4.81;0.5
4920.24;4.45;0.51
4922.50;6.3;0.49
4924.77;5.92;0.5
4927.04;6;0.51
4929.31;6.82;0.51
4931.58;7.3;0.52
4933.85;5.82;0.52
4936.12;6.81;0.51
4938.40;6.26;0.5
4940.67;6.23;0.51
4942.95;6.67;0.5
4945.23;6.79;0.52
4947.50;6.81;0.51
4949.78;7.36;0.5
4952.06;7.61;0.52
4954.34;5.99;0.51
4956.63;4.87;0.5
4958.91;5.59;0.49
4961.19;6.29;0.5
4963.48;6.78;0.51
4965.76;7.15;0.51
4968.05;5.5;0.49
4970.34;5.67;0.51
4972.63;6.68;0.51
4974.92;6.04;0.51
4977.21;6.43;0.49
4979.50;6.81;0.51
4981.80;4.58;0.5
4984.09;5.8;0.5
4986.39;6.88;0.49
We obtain 6.5 Ang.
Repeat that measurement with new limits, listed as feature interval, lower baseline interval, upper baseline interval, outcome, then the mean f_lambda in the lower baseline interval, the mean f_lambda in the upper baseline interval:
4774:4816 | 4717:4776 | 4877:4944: 5.1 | 6.02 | 6.24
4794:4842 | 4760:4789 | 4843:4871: -1.4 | 4.97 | 6.23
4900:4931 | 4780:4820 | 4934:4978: -0.2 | 5.5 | 6.38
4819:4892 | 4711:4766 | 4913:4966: 2.6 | 6.22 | 6.35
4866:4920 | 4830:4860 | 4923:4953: 1.1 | 6.08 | 6.63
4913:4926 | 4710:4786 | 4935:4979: 0.8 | 5.87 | 6.4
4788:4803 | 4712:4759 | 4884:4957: 2.0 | 6.39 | 6.3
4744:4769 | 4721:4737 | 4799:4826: 0.9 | 6.38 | 5.73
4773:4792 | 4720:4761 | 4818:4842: 3.5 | 6.26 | 5.82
